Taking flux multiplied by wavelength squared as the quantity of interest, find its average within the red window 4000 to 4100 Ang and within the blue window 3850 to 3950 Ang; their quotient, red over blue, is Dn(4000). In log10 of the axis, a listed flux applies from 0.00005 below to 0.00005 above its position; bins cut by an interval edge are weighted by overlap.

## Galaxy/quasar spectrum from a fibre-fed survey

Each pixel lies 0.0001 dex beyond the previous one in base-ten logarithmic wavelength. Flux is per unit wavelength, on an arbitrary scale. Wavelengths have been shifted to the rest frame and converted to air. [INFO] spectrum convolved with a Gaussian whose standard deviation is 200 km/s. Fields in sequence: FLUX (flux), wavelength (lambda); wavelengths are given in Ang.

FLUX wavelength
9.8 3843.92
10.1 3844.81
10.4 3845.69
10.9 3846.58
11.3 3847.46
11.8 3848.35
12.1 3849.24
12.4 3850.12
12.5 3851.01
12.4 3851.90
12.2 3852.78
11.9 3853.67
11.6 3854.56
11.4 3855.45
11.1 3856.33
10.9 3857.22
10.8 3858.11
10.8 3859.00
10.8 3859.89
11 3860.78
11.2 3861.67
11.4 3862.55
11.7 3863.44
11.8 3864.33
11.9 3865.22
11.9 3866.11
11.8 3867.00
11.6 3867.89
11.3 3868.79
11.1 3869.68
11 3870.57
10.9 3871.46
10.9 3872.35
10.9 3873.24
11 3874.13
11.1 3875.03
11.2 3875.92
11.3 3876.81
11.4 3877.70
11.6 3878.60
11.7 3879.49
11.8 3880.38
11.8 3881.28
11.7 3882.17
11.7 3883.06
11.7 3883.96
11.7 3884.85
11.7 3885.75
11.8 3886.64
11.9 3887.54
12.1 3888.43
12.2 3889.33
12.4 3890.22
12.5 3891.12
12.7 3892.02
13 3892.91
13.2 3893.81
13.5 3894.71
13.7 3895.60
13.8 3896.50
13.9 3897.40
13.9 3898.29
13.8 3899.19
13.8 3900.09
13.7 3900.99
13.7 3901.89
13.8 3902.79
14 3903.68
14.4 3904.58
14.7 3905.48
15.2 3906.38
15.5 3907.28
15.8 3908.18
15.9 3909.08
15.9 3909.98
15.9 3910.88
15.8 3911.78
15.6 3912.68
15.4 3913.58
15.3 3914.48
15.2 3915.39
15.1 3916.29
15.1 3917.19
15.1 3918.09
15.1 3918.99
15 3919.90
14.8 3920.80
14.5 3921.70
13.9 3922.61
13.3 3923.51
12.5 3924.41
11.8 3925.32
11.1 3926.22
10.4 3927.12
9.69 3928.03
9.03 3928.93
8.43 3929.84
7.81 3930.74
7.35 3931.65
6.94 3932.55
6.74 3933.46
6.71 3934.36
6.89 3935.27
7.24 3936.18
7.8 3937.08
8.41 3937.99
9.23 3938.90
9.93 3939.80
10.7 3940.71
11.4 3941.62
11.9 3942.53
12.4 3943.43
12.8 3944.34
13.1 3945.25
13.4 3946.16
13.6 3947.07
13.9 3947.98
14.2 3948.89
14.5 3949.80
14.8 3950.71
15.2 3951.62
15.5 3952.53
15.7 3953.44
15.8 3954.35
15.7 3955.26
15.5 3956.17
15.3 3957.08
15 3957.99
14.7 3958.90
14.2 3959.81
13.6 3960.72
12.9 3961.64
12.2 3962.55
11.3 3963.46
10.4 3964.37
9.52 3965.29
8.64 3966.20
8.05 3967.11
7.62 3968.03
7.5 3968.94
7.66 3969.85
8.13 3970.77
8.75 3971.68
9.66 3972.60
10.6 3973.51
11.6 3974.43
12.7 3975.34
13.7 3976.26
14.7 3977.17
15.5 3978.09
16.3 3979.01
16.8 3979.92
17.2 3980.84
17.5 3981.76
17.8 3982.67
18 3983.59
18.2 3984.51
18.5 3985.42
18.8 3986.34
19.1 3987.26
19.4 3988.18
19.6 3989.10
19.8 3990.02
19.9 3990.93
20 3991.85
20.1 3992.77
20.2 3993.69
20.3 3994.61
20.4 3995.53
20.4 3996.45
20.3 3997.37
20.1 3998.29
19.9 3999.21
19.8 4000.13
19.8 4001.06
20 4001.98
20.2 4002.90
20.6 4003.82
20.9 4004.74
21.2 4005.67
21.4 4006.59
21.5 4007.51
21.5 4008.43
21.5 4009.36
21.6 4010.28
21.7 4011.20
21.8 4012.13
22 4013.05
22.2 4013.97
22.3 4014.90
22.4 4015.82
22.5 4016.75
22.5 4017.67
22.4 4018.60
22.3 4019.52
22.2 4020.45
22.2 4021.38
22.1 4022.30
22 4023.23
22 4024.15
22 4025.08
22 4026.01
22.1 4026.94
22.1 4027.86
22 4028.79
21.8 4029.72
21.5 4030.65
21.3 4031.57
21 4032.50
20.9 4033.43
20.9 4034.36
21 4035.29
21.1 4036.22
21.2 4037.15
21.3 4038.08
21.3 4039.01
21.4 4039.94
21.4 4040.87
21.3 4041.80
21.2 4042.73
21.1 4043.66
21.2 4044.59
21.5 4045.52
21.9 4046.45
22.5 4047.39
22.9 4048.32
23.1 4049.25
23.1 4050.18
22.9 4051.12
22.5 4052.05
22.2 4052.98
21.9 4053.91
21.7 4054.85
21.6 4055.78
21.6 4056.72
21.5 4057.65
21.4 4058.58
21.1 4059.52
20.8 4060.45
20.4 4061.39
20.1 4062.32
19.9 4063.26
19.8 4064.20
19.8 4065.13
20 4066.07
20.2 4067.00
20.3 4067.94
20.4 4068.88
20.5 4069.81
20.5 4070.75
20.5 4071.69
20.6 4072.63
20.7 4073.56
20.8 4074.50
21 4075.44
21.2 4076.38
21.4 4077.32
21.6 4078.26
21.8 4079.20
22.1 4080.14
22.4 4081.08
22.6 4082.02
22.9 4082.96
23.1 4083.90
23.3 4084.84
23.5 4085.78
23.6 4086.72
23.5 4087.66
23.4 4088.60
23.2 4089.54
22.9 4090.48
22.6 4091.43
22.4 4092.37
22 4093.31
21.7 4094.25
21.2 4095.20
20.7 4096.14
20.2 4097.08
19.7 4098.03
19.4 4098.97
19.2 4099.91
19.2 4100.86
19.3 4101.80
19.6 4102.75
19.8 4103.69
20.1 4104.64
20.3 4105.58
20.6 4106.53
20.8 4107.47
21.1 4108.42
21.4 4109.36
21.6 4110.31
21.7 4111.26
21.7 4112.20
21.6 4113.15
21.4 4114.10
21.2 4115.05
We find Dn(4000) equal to 1.91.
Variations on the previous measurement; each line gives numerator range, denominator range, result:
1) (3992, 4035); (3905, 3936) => 1.76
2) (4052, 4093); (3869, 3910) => 1.86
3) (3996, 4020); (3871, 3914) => 1.72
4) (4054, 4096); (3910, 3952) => 1.91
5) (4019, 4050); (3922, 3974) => 2.01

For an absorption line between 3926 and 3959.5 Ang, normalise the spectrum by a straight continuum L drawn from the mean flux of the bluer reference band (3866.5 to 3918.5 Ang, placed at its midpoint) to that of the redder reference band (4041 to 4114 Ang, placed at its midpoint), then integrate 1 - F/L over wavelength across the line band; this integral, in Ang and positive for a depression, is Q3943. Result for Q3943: 8.3 Ang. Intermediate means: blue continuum 13.1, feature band 11.6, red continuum 21.4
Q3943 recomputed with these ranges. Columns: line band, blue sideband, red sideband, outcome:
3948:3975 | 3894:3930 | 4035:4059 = 7.2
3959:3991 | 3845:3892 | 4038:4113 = 5.5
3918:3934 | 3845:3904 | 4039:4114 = 3.5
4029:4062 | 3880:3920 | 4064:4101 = -2.8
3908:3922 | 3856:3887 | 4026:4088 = -1.6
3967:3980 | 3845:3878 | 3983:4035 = 5.2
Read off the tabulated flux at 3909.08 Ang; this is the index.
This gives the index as 15.9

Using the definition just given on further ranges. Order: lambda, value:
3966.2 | 8.64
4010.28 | 21.6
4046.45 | 21.9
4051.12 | 22.9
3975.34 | 12.7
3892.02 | 12.7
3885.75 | 11.7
